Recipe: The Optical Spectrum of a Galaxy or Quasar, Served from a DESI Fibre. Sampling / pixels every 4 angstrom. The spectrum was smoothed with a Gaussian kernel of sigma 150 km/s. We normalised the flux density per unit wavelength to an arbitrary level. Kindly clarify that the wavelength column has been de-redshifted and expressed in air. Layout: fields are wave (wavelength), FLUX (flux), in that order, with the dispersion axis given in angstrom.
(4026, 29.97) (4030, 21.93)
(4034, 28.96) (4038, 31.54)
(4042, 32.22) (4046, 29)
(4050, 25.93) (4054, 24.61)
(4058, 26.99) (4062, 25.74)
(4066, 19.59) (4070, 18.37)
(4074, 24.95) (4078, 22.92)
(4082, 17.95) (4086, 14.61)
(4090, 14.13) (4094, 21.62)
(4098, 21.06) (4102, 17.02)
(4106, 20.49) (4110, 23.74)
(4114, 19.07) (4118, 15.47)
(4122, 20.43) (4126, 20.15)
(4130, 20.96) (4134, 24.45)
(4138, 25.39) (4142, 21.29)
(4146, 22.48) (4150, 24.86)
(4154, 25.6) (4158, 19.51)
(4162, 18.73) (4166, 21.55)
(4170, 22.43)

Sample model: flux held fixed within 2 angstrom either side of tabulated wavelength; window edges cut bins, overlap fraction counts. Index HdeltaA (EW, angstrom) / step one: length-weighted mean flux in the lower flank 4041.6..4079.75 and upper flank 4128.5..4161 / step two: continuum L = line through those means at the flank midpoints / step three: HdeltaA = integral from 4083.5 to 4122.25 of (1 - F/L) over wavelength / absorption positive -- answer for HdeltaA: 8.4 angstrom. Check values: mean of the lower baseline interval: 24.7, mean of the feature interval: 18.7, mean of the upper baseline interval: 23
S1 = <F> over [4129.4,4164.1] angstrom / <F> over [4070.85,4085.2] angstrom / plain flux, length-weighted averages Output 1.08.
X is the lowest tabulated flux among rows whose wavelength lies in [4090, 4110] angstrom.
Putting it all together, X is 14.13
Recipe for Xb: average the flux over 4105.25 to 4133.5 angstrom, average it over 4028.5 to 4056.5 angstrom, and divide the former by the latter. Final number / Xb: 0.73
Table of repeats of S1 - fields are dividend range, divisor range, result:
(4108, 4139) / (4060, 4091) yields 1.06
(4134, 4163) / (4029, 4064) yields 0.83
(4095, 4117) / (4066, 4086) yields 0.99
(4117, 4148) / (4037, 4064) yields 0.77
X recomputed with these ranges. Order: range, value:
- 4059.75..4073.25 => 18.37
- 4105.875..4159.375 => 15.47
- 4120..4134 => 20.15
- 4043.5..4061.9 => 24.61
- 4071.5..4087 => 14.61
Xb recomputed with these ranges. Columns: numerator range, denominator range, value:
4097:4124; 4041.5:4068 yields 0.75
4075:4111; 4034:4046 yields 0.62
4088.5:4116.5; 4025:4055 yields 0.70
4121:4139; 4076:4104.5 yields 1.20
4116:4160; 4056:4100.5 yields 1.06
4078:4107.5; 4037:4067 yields 0.68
